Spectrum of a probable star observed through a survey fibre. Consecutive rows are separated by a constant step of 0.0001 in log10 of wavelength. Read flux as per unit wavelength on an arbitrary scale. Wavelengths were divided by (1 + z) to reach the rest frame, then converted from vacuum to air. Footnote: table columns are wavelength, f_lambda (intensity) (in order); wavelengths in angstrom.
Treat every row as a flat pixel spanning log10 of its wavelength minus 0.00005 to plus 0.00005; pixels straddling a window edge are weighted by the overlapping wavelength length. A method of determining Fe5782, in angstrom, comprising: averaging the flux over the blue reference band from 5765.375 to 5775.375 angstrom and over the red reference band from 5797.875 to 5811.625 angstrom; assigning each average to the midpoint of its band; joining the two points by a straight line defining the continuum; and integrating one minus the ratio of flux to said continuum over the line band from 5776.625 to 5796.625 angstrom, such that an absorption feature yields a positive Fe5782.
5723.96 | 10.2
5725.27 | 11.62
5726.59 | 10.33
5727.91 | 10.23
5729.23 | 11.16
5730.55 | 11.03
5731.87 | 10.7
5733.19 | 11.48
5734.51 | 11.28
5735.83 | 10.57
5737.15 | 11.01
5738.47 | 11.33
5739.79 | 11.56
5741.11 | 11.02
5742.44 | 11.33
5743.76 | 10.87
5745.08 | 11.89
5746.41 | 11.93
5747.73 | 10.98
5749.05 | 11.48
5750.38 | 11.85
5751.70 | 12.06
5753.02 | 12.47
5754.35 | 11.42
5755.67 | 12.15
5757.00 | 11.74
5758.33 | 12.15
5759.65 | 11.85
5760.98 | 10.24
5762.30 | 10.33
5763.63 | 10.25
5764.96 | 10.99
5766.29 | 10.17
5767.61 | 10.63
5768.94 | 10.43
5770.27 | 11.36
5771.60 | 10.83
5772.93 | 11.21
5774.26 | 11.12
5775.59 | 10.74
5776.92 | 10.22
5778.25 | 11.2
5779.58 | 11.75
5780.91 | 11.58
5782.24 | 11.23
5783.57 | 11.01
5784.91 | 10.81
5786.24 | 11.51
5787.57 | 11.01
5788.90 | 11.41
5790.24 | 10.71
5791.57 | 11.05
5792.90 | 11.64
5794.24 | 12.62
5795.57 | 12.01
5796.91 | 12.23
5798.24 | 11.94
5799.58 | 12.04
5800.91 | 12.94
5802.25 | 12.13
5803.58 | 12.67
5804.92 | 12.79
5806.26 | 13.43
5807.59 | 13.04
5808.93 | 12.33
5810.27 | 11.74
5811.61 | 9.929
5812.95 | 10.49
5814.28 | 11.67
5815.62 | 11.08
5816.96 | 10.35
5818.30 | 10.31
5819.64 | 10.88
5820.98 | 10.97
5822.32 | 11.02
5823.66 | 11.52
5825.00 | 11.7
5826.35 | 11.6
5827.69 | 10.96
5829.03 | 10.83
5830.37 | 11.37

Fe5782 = 0.4 angstrom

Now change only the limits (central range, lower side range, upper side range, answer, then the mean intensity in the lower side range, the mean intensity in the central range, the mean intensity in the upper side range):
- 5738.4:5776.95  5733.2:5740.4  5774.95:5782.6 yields -0.3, 11.2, 11.2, 11.1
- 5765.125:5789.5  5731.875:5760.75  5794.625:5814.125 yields 1.7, 11.5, 11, 12.1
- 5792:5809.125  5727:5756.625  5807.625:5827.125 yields -1.9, 11.3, 12.4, 11.2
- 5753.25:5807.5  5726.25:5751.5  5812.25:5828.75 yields -1.7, 11.2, 11.5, 11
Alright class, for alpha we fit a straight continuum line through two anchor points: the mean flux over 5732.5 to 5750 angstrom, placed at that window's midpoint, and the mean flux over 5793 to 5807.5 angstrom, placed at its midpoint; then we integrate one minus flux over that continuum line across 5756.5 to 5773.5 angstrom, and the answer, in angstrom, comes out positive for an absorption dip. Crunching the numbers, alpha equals 1.2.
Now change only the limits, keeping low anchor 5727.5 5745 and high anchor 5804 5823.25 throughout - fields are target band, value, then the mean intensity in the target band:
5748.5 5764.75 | -0.4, 11.5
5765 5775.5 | 0.4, 10.8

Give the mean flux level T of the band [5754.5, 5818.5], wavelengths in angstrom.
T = 11.4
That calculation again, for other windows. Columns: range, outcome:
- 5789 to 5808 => 12.2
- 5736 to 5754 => 11.5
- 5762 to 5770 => 10.5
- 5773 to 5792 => 11.1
